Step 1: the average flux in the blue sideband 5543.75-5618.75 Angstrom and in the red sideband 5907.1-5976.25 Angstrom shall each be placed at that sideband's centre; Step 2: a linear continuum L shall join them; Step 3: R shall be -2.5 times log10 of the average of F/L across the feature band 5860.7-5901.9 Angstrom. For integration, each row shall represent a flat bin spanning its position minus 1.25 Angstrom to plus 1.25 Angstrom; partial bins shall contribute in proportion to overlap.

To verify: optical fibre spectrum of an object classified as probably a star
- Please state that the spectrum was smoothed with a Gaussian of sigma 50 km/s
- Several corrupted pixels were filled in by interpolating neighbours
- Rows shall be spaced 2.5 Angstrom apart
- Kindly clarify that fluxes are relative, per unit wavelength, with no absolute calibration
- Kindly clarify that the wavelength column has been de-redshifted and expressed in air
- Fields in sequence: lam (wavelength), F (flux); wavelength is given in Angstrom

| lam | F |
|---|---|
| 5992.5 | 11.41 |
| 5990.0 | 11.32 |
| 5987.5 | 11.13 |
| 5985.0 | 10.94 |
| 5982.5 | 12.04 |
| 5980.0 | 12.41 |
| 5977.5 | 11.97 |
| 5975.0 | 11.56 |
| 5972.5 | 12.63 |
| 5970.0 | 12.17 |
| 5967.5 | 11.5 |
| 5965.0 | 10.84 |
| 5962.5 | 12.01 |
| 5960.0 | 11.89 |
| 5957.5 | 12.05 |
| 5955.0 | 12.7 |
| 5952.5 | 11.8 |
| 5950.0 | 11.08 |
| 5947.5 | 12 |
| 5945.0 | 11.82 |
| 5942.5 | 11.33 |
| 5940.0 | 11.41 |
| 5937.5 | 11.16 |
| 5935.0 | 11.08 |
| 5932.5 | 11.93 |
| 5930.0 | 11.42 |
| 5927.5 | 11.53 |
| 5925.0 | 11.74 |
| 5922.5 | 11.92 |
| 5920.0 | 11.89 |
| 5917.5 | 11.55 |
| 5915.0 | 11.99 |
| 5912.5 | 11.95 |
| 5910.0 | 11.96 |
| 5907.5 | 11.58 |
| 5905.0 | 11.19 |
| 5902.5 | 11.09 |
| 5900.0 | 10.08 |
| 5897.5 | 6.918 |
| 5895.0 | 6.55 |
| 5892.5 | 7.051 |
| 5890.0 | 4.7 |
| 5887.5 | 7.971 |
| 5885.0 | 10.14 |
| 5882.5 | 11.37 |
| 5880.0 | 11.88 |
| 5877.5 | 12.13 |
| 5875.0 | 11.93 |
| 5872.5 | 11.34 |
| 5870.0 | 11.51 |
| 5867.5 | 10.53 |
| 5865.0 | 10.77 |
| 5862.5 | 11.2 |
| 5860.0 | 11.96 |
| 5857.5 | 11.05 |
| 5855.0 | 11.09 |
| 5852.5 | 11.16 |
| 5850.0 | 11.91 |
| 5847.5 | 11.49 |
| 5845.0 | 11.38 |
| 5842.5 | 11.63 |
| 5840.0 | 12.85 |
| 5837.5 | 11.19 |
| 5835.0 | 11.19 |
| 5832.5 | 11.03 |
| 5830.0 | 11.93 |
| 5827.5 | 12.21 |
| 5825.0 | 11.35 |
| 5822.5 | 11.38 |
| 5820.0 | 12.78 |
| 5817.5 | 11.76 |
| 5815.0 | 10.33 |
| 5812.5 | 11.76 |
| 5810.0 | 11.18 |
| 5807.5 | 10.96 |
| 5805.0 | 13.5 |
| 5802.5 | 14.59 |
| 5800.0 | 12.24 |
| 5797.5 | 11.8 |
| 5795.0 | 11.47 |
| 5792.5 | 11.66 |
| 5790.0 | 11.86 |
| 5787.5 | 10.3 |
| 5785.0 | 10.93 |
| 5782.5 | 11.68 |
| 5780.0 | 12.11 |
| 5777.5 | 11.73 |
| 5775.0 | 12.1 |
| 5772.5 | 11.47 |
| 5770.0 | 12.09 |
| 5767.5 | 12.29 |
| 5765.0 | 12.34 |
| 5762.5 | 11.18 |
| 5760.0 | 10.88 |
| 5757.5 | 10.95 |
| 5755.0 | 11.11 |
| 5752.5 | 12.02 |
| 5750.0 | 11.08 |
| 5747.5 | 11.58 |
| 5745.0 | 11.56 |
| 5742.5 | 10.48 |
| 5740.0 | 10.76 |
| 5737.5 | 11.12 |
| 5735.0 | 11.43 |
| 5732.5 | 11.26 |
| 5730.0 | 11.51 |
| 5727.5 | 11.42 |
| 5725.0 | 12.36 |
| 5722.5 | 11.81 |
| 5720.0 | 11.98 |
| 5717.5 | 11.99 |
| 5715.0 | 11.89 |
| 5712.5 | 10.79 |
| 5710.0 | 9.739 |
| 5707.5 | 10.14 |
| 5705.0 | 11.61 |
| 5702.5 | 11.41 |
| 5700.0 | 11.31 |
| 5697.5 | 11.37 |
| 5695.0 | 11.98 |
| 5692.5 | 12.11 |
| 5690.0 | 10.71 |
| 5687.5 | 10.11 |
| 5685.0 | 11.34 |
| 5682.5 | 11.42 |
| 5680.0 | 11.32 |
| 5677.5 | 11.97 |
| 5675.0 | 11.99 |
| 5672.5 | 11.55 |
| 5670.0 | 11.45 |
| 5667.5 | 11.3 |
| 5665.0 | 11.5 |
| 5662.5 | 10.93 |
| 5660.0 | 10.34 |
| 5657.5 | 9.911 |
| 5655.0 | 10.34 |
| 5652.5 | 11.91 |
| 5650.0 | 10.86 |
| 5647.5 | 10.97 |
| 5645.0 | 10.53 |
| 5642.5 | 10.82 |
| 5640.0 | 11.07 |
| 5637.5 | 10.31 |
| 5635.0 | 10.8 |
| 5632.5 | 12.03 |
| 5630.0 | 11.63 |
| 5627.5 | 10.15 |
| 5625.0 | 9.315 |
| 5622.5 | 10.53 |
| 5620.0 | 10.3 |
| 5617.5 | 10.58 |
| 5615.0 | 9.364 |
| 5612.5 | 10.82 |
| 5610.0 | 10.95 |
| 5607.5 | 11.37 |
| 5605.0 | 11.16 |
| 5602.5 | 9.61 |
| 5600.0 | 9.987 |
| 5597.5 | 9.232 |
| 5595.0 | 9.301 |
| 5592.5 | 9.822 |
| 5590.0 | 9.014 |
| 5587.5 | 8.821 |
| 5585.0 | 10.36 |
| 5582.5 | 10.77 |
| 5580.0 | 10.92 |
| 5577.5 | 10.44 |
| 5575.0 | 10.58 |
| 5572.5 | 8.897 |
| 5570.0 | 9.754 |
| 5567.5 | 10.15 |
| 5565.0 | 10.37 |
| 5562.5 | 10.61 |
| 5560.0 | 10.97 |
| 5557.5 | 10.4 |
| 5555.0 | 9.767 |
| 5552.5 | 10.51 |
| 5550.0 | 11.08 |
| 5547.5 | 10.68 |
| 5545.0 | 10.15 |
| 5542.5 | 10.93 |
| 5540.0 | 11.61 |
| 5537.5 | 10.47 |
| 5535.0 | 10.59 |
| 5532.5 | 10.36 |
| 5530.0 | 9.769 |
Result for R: 0.17 mag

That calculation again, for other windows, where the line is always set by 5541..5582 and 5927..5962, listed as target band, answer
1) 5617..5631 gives 0.02 mag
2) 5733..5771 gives -0.03 mag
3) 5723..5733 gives -0.07 mag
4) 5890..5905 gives 0.36 mag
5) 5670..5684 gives -0.08 mag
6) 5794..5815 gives -0.08 mag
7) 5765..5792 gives -0.05 mag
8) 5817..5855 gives -0.03 mag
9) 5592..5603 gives 0.10 mag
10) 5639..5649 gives -0.02 mag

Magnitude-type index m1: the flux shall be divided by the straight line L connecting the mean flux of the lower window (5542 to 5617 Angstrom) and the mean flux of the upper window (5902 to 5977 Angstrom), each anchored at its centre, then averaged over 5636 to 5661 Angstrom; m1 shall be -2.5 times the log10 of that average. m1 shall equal -0.02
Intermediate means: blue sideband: 10.2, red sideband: 11.7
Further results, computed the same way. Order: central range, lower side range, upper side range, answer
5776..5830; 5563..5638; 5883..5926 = -0.168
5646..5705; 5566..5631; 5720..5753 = -0.036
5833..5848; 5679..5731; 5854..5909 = -0.113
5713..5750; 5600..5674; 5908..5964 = -0.040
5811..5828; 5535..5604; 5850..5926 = -0.107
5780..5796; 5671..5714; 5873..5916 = -0.070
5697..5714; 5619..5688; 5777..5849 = 0.031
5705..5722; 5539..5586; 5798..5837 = 0.013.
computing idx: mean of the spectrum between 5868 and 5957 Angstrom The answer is 10.9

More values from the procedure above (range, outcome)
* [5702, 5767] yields 11.3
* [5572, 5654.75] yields 10.4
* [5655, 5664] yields 10.4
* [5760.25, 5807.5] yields 11.9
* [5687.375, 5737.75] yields 11.4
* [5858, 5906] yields 10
